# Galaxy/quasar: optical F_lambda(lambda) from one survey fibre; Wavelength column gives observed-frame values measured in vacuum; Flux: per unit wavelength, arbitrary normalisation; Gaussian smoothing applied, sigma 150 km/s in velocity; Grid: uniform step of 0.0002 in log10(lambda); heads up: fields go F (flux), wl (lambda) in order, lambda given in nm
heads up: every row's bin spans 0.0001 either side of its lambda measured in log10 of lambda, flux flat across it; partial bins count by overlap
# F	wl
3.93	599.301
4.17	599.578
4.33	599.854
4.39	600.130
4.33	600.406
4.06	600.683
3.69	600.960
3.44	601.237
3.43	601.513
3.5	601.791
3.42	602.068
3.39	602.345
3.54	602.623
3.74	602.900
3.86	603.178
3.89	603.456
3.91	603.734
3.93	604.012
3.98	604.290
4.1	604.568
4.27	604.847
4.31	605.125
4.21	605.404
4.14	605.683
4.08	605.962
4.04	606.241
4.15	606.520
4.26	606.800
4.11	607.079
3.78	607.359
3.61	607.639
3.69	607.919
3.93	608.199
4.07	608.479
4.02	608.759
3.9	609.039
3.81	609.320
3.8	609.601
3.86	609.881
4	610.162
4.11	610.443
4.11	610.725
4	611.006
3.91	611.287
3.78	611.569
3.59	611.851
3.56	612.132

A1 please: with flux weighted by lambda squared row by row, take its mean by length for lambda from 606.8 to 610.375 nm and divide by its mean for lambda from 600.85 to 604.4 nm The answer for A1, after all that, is 1.08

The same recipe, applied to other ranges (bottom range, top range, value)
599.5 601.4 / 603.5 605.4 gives 1.02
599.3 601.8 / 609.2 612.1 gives 1.02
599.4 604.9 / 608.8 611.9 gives 1.04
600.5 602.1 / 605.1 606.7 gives 1.16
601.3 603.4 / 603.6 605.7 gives 1.16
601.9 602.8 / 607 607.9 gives 1.11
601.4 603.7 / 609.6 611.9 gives 1.12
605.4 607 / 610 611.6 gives 0.98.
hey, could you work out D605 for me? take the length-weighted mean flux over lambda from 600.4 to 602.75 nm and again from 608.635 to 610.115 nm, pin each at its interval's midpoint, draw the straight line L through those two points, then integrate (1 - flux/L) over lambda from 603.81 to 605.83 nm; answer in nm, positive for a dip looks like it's -0.22 nm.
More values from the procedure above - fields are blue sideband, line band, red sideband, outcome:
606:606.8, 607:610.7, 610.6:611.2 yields 0.161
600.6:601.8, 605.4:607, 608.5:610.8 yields -0.136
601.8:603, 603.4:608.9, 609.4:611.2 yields -0.438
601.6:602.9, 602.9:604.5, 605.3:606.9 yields -0.074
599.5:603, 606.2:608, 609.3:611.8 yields -0.035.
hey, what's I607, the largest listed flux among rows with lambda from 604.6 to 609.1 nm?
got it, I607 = 4.31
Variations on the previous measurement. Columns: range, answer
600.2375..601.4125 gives 4.33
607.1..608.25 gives 3.93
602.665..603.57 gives 3.89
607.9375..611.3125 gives 4.11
